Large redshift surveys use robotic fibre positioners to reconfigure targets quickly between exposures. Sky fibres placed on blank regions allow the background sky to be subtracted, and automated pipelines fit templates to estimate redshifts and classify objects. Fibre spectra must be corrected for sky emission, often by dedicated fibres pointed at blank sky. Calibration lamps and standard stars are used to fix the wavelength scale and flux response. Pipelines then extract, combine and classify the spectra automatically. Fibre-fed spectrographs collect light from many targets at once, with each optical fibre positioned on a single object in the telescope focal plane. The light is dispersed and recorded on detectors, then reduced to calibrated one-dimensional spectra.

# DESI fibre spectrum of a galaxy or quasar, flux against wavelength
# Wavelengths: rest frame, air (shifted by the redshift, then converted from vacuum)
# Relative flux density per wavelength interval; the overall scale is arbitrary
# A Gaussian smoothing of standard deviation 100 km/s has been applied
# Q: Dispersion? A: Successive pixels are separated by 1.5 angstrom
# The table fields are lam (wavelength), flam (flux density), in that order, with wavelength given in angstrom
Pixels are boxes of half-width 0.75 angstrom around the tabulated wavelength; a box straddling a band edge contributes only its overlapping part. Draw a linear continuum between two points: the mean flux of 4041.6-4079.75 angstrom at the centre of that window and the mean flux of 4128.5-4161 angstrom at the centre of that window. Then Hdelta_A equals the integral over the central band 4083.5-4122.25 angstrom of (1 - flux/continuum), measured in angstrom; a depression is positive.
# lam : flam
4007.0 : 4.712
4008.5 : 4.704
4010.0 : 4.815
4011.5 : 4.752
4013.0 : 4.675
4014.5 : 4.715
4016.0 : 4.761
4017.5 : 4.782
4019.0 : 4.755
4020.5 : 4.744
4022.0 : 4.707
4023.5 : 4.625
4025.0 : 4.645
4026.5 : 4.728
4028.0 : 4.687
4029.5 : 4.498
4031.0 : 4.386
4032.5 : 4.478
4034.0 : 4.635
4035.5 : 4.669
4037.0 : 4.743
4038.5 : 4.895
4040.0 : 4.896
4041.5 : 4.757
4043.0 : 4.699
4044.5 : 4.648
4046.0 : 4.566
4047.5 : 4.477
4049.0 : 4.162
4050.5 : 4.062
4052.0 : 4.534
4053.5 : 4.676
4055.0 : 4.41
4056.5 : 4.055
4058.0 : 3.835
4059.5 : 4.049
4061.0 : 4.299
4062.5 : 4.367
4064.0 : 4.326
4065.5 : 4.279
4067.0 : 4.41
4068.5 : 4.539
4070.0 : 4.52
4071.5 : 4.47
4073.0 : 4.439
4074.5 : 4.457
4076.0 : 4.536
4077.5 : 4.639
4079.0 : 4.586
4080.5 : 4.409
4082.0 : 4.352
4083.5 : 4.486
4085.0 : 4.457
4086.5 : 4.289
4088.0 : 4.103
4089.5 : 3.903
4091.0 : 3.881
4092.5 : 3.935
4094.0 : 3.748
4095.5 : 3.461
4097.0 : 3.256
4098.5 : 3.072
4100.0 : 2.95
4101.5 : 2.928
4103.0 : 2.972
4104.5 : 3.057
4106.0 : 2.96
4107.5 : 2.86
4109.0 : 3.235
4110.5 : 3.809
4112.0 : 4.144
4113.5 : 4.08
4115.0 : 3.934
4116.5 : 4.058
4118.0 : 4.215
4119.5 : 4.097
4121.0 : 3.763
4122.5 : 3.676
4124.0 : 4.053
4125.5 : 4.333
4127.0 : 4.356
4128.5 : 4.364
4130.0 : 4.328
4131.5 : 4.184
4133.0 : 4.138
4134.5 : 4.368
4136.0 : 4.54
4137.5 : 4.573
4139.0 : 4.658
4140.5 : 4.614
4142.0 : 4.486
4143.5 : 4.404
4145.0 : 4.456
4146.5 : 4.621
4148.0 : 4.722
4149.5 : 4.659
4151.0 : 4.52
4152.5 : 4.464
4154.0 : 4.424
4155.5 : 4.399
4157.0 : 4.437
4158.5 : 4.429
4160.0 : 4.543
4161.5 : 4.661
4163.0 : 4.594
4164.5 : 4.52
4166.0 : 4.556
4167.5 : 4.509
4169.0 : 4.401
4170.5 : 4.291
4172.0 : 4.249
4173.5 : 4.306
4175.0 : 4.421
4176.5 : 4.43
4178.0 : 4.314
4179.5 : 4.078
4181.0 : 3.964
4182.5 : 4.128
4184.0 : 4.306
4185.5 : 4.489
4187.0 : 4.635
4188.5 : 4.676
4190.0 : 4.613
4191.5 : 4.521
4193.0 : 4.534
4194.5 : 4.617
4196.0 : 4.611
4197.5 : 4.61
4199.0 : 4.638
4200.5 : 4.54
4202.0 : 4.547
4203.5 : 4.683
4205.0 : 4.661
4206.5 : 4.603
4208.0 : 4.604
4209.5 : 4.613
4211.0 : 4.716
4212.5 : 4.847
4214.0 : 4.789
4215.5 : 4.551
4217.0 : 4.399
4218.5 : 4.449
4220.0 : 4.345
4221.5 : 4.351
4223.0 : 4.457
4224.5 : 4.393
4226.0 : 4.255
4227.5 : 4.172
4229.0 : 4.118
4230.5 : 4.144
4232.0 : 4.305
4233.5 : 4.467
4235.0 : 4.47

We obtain 6.8 angstrom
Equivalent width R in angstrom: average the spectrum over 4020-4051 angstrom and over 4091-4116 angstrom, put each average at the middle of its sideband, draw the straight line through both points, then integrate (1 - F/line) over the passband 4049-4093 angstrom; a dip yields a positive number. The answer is -3.8 angstrom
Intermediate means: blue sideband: 4.61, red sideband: 3.42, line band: 4.32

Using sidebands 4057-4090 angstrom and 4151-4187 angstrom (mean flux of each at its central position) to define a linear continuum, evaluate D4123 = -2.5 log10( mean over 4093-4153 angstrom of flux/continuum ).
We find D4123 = 0.104 mag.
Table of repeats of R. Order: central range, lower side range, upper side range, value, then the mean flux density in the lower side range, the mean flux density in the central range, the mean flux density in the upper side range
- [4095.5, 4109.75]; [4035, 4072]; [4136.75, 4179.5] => 4.5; 4.45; 3.05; 4.48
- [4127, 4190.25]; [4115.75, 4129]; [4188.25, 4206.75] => -1.5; 4.1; 4.44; 4.6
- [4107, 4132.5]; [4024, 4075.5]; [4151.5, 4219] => 2.9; 4.48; 3.98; 4.5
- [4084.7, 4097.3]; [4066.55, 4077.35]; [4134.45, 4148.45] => 1.7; 4.49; 3.9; 4.55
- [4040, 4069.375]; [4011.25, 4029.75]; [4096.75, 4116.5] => -1.6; 4.7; 4.39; 3.36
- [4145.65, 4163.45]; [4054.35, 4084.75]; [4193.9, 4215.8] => 0.0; 4.37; 4.54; 4.64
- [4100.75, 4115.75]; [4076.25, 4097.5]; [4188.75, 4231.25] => 2.9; 4.13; 3.4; 4.52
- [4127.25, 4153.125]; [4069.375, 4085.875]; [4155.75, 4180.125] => -0.2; 4.48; 4.47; 4.42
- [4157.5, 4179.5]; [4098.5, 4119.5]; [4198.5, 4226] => -1.8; 3.48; 4.43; 4.56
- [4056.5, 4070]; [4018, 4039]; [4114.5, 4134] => 0.6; 4.66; 4.27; 4.12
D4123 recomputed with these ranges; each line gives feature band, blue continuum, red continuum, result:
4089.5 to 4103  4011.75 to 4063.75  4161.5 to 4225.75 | 0.31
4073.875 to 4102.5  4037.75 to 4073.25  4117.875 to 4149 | 0.11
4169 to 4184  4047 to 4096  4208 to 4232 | 0.04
